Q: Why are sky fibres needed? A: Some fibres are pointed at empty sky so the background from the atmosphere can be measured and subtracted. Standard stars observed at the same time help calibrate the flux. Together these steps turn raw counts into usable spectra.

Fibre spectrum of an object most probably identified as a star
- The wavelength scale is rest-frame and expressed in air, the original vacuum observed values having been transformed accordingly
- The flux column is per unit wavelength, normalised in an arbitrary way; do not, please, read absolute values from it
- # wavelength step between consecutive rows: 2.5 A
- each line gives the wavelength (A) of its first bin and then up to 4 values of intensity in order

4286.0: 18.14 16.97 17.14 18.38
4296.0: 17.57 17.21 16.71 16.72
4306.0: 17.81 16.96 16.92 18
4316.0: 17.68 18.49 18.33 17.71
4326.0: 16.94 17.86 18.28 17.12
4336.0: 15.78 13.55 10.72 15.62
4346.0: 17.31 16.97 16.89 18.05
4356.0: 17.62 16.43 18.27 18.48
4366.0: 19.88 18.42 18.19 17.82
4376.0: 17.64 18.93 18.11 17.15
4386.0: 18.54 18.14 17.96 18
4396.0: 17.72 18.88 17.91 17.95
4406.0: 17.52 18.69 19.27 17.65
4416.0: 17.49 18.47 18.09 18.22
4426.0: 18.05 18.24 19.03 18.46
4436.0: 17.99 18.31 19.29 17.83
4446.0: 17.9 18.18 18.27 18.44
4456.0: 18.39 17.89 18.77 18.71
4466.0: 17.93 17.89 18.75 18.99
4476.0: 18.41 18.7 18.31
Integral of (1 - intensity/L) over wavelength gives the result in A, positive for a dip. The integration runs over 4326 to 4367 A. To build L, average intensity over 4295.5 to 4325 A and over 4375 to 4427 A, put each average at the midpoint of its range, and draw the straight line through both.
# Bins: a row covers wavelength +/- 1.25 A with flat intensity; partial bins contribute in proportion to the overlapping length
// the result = 2.2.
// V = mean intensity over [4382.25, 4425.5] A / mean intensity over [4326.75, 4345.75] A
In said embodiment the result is 1.2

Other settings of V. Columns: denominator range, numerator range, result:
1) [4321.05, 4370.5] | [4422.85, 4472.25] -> 1.08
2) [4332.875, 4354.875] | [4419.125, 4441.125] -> 1.17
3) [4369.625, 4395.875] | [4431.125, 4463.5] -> 1.02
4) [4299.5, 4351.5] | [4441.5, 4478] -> 1.09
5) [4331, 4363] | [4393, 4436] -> 1.12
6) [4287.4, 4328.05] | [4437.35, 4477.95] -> 1.05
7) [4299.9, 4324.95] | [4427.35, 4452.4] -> 1.05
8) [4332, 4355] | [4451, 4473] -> 1.16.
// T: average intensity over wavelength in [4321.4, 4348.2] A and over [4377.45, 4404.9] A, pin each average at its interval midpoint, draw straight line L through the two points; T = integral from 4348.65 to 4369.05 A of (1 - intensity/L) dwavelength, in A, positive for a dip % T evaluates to -1.10 A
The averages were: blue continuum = 16.2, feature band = 17.9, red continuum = 18.1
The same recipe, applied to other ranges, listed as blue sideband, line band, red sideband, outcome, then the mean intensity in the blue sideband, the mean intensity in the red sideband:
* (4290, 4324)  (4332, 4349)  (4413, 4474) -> 2.4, 17.5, 18.3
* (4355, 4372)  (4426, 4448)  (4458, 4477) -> 0.0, 18.2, 18.4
